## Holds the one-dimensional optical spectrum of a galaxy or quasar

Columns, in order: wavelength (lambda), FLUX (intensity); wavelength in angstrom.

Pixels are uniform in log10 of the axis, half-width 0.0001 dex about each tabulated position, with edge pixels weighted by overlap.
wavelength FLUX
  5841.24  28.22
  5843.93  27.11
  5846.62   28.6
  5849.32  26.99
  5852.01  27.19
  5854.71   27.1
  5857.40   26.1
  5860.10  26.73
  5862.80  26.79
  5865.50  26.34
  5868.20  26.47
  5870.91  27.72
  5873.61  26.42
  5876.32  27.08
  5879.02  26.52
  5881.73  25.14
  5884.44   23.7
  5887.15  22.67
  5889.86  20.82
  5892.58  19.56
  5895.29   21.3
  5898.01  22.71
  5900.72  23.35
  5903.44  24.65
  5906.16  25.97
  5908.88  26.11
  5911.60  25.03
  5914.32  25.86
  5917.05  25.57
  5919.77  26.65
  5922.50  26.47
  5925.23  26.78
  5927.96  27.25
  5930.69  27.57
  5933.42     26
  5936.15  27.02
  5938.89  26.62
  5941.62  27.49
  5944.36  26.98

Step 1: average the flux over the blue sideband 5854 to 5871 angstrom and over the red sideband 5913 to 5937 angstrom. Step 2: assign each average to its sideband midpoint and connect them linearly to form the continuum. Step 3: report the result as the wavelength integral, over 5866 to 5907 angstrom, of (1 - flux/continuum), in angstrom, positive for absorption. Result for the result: 3.60 angstrom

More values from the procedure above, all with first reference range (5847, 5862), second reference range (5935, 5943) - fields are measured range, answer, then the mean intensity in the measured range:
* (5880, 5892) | 1.8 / 22.9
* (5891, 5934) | 3.2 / 25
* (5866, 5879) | 0.1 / 26.8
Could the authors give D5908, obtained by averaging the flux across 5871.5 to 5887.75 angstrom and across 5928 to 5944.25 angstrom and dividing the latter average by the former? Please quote 1.1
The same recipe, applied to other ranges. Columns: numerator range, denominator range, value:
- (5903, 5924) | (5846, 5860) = 0.95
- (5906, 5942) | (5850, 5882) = 0.99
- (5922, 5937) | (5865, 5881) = 1.01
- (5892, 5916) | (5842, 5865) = 0.89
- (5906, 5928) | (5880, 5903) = 1.16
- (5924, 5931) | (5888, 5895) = 1.32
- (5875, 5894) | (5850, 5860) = 0.88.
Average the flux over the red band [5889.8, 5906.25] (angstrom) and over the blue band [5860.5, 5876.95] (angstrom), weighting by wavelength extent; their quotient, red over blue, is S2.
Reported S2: 0.84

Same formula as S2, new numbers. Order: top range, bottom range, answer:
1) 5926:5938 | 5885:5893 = 1.26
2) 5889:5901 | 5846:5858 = 0.79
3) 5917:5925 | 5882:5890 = 1.15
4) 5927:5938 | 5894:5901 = 1.21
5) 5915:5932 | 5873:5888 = 1.05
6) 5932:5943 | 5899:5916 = 1.07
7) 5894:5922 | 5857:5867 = 0.93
